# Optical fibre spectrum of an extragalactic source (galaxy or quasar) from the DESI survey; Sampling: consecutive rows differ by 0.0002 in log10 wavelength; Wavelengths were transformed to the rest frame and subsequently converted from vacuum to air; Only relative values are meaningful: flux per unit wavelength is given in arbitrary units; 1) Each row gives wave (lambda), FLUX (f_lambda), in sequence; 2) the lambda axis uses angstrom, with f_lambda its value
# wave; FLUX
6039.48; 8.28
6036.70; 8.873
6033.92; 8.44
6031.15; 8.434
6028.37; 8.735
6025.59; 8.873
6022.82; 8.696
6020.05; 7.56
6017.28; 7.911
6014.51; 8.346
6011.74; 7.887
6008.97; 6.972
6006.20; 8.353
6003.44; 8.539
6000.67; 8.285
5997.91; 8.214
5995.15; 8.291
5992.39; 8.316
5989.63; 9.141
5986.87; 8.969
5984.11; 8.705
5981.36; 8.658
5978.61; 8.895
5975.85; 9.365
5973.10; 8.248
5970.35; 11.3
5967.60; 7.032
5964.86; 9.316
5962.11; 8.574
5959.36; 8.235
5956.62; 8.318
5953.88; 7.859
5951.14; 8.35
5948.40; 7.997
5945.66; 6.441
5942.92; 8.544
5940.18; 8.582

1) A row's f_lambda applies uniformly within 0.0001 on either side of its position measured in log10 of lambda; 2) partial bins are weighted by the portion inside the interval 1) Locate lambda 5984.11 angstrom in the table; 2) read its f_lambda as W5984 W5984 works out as 8.705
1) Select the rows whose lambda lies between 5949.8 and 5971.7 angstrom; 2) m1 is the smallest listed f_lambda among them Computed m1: 7.032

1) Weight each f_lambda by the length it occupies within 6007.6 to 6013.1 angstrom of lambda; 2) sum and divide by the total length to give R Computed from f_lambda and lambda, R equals 7.43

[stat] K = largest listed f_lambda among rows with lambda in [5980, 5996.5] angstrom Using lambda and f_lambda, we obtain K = 9.141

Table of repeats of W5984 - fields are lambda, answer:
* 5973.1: 8.248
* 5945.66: 6.441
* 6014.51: 8.346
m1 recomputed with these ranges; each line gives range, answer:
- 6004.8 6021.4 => 6.972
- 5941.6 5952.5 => 6.441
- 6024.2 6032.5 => 8.434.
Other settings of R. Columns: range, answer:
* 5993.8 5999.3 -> 8.26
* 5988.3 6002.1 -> 8.45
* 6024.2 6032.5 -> 8.68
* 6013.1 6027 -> 8.28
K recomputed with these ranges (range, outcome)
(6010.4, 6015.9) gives 8.346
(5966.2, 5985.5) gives 11.3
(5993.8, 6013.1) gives 8.539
